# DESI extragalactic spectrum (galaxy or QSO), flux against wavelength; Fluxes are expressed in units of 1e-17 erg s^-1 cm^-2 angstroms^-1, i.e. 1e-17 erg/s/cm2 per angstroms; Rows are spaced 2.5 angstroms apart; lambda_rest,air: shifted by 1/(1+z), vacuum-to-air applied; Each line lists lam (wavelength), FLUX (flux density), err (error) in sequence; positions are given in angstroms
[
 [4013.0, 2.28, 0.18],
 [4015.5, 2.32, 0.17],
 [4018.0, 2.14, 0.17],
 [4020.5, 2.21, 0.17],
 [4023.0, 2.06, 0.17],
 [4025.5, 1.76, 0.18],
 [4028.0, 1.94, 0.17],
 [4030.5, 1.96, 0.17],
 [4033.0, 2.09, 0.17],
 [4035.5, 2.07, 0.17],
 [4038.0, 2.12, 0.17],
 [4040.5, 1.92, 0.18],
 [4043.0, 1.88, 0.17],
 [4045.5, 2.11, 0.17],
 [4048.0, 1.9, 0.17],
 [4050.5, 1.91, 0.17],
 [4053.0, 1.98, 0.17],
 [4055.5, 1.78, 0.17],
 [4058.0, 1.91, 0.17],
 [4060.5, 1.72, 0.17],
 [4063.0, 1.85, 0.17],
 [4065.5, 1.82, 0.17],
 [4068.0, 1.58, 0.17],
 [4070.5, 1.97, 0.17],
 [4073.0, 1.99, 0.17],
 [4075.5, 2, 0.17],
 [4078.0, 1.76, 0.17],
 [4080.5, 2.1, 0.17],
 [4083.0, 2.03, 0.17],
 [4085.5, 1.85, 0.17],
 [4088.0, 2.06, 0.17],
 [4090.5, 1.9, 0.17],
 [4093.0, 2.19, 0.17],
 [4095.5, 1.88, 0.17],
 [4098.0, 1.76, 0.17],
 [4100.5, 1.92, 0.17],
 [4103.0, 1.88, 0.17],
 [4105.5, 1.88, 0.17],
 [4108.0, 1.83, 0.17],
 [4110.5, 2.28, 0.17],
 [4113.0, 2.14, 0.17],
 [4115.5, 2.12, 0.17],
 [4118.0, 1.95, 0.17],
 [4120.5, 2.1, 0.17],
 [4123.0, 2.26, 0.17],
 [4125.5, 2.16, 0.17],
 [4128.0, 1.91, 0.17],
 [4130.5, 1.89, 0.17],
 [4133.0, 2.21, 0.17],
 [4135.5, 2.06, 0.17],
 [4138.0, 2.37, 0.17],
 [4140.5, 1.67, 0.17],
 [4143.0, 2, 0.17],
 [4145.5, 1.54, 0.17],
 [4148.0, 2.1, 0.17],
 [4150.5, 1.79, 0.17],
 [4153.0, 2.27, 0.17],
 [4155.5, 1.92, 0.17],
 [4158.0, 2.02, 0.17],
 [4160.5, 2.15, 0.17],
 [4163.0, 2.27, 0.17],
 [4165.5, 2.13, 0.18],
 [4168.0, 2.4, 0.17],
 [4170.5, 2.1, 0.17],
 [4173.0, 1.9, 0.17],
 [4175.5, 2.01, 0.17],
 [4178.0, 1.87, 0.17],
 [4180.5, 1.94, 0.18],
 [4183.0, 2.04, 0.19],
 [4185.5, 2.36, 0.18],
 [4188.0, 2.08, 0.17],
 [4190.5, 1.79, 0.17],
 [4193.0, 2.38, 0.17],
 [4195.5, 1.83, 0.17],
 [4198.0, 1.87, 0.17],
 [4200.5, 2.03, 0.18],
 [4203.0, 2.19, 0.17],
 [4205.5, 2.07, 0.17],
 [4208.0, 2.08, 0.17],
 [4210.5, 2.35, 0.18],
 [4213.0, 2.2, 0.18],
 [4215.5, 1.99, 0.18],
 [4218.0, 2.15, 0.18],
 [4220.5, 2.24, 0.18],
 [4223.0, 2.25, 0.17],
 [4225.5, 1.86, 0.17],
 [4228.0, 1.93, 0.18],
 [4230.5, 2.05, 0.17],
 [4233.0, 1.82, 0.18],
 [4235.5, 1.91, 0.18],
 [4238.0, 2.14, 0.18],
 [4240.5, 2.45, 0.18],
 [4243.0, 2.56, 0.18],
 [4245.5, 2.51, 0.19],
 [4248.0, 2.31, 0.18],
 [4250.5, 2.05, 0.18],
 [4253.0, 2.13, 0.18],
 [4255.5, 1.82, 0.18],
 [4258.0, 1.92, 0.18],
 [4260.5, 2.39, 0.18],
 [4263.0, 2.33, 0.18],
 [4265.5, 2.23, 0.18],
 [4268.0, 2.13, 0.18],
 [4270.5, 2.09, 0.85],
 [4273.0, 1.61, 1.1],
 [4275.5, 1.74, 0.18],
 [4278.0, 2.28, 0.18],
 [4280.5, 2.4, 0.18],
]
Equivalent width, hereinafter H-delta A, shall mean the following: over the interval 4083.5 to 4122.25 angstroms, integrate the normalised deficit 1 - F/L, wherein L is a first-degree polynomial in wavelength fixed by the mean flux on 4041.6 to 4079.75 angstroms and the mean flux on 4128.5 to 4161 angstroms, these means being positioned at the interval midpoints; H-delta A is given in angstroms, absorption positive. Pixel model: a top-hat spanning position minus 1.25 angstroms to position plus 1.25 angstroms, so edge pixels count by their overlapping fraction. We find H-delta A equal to -1.0 angstroms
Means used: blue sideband 1.88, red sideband 1.99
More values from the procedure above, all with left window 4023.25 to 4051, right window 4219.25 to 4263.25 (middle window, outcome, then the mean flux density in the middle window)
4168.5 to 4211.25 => 0.9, 2.05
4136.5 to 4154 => 0.9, 1.96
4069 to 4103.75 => 1.2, 1.95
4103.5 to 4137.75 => -0.4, 2.07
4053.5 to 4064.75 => 0.9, 1.83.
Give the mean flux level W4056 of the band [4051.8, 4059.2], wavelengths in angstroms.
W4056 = 1.89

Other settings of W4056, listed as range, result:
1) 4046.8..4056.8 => 1.89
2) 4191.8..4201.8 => 2.03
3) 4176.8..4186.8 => 2.05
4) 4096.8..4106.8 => 1.86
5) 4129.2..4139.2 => 2.13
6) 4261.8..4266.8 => 2.28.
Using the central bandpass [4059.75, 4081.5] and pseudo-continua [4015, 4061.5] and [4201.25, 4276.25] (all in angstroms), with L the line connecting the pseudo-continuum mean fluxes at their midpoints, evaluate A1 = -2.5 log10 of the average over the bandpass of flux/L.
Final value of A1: 0.08 mag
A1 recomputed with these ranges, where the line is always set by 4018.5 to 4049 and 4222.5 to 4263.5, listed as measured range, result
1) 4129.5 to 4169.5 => 0.01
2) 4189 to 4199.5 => 0.07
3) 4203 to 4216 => -0.02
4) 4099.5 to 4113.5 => 0.04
